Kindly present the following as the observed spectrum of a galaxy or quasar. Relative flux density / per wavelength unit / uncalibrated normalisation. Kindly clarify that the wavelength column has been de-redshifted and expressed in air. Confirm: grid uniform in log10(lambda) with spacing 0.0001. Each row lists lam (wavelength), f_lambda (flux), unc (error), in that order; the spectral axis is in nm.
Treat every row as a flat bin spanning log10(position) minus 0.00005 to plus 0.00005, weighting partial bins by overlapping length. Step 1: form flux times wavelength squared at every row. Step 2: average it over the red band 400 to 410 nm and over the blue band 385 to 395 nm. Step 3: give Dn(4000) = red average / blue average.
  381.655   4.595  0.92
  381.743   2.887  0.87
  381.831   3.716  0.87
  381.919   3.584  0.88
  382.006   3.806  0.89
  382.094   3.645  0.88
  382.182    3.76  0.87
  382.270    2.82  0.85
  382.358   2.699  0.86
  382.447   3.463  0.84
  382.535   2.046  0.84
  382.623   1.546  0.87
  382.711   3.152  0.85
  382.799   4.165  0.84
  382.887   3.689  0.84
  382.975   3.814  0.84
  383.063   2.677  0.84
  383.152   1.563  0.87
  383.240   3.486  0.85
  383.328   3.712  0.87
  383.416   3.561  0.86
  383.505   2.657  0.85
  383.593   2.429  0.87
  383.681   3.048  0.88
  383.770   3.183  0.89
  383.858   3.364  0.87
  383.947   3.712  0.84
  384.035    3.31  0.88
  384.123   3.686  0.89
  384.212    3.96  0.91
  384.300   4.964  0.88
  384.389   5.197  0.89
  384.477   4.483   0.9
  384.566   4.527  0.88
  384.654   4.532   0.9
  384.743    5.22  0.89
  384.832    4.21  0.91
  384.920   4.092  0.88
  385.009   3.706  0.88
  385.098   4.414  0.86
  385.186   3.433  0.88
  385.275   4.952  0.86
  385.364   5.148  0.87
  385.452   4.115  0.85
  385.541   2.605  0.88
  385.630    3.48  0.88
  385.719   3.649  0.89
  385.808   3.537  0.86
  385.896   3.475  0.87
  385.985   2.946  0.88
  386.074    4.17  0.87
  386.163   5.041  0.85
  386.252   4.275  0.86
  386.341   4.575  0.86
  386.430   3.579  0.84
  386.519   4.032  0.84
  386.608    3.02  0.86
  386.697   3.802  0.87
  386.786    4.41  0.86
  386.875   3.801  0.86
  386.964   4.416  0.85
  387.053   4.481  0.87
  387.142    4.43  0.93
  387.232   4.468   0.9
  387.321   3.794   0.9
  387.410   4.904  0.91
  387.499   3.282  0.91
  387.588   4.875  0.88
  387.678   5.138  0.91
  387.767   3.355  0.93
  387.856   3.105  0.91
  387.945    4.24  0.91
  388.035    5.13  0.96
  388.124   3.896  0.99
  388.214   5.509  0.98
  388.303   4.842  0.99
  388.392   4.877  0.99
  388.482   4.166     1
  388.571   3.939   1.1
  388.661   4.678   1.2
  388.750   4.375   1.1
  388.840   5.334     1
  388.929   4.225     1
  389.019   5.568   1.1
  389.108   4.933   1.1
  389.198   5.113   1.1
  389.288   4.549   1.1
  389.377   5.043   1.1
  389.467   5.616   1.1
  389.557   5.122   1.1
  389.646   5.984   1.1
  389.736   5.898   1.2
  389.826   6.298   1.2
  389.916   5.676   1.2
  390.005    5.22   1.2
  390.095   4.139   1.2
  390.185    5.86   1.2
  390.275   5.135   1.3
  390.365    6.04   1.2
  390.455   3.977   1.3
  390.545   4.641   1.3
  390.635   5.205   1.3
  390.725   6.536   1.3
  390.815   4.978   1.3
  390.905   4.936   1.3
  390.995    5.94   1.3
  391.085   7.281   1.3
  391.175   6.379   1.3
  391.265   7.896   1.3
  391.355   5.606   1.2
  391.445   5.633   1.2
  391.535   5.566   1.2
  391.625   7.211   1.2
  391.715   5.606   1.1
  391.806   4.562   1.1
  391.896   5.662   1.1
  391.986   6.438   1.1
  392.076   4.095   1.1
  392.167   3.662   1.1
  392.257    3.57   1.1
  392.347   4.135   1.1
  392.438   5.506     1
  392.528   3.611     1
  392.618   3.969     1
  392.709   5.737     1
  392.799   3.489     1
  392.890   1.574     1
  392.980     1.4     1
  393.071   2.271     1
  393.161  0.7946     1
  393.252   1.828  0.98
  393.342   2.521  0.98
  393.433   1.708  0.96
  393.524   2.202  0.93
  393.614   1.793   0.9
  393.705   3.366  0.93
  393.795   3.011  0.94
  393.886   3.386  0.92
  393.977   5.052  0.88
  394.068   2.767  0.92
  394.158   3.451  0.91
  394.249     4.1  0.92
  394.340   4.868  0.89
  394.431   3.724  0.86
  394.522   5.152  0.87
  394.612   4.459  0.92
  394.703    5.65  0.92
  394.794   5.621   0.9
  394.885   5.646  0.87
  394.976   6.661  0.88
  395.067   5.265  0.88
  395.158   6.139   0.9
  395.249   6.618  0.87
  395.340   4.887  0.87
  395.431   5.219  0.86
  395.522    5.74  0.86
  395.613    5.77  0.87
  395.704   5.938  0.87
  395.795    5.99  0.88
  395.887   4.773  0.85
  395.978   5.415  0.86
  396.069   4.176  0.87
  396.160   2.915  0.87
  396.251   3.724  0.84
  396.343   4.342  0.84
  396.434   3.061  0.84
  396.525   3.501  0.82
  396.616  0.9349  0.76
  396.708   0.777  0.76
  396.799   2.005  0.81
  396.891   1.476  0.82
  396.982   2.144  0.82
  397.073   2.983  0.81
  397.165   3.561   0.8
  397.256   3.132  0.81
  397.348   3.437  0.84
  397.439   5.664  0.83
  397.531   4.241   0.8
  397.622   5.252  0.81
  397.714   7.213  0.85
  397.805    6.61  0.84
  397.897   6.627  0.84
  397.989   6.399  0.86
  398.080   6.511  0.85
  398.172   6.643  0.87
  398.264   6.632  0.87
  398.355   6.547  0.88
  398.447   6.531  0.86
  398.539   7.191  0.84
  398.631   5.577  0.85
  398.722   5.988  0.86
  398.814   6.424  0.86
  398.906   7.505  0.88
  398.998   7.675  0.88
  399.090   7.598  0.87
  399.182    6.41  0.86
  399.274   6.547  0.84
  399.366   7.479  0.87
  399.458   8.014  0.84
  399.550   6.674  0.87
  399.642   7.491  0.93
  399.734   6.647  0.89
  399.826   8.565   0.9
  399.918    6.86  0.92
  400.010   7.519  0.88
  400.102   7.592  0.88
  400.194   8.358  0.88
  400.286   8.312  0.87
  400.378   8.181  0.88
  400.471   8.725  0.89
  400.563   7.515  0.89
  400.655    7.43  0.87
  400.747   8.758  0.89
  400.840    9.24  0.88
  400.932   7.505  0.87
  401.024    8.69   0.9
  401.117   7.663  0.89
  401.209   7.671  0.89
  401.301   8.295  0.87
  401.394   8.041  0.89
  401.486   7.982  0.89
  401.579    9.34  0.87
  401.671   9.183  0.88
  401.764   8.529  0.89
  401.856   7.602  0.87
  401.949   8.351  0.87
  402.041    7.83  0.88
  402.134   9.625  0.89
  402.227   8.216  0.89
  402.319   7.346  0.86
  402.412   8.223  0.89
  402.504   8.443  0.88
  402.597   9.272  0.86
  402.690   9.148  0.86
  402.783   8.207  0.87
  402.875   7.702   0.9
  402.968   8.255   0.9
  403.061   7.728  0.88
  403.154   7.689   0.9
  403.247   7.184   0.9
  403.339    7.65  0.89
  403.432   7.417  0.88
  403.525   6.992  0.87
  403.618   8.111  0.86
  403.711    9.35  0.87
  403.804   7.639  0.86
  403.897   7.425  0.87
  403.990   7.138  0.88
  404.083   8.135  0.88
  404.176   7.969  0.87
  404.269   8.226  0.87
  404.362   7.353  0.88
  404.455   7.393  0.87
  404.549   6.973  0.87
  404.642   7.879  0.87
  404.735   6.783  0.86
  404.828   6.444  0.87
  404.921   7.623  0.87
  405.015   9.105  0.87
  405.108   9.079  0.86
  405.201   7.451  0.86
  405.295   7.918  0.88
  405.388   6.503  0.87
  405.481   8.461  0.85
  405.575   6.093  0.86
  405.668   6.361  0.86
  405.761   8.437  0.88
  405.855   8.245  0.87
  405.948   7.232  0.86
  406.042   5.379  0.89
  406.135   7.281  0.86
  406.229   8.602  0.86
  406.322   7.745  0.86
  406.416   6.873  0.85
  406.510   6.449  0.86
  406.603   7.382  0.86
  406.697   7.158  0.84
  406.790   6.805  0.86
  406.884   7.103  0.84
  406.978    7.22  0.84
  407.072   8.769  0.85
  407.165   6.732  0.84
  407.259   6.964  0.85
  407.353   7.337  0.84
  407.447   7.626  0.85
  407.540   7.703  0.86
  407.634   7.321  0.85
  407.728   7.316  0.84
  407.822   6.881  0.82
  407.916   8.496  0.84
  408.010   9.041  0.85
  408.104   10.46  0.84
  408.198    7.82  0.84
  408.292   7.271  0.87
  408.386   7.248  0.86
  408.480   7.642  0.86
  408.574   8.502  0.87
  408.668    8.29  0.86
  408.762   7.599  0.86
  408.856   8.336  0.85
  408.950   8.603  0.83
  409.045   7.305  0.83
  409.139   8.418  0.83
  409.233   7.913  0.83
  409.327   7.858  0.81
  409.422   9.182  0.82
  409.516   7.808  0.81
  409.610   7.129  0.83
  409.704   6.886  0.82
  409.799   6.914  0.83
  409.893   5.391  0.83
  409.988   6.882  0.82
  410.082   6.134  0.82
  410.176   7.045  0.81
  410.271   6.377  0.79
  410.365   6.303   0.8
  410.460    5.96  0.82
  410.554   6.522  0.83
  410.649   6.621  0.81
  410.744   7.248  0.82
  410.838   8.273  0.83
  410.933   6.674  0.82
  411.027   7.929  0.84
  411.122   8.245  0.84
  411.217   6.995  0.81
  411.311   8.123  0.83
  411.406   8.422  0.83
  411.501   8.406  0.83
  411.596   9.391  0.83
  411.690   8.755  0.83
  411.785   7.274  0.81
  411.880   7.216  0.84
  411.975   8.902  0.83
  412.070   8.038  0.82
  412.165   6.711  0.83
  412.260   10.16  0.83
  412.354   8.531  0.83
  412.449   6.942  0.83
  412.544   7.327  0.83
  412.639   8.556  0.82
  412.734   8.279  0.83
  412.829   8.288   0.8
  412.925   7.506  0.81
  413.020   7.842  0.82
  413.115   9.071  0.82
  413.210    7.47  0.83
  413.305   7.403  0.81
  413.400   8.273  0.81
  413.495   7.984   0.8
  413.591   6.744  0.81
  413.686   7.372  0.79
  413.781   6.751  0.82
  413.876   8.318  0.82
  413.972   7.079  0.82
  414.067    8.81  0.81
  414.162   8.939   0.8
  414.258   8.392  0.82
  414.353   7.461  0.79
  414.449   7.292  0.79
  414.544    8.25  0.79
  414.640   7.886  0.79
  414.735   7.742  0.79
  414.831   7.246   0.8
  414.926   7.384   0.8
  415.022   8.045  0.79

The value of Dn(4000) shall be 1.9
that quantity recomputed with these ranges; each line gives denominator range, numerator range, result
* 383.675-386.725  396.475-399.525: 1.42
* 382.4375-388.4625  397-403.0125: 2.01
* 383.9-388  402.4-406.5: 2.06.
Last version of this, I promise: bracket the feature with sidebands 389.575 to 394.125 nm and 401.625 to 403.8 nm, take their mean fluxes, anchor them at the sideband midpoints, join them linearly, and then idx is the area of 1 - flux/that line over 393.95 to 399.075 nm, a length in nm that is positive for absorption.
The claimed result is 0.96 nm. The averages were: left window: 4.51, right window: 8.17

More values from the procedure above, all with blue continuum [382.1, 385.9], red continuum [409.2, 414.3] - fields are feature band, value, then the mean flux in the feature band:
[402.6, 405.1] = -0.50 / 7.8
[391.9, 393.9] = 0.68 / 3.23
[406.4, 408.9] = -0.21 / 7.65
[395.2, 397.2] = 0.54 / 3.91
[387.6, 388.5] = -0.05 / 4.45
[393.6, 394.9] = 0.24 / 4.16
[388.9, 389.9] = -0.21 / 5.33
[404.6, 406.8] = -0.20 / 7.4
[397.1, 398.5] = 0.00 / 5.64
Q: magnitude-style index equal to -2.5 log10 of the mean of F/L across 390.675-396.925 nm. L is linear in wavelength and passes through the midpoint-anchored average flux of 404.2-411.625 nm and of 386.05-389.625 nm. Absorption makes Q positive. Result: 0.22 mag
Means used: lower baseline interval 4.47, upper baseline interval 7.51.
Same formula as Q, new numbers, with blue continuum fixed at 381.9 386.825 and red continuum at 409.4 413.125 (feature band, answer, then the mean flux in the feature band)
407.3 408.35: -0.121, 7.92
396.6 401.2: -0.086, 6.32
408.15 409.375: -0.099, 7.91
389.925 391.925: -0.212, 5.64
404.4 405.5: -0.143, 7.61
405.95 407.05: -0.037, 7.13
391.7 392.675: 0.049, 4.6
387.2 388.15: -0.011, 4.2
